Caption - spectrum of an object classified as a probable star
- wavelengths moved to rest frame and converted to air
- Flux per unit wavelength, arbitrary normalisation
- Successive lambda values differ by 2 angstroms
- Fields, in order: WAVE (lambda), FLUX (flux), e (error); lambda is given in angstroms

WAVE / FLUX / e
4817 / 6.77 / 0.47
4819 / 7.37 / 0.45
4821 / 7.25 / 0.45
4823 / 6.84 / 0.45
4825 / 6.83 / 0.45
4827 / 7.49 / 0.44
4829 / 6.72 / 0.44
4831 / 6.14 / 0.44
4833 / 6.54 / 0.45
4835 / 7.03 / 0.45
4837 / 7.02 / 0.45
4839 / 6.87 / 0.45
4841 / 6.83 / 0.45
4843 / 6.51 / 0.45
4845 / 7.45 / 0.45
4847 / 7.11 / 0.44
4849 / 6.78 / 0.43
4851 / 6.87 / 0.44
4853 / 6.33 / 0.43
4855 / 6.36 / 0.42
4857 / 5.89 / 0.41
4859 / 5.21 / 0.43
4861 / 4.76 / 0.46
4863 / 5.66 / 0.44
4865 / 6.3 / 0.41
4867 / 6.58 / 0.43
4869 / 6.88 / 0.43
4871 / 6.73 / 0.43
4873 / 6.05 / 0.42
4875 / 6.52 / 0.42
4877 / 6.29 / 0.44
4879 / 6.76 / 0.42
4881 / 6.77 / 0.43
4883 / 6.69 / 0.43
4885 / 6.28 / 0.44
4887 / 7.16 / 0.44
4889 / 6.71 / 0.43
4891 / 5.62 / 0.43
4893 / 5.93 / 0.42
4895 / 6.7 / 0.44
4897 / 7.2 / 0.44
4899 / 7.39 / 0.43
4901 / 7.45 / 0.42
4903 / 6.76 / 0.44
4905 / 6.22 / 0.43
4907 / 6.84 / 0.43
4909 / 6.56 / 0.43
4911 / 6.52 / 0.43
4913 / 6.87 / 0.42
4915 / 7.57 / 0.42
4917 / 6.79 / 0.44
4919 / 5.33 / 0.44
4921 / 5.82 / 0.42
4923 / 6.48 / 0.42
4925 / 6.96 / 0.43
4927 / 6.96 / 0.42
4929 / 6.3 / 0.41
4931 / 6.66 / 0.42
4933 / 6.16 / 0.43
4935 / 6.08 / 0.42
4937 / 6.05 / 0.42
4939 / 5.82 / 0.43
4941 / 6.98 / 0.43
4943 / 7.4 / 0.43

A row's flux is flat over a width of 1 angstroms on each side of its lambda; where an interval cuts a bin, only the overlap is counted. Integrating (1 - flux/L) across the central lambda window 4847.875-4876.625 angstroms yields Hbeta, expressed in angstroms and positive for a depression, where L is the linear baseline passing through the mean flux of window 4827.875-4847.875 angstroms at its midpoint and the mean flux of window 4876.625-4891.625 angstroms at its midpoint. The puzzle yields 2.04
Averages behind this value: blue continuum 6.82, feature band 6.21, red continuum 6.57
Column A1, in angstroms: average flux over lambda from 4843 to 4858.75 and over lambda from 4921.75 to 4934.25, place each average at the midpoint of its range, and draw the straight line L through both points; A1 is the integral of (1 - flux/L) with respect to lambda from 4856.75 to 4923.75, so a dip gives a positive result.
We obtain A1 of 1.3 angstroms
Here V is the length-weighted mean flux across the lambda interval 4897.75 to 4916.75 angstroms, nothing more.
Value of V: 6.91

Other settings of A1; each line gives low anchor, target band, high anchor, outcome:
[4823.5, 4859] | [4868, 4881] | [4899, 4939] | 0.2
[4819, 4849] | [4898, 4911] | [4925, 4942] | -0.6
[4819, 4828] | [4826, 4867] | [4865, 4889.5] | 2.5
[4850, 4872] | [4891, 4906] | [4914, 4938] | -1.0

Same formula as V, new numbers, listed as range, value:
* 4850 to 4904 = 6.44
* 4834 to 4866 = 6.44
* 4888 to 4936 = 6.58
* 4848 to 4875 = 6.2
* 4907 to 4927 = 6.58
